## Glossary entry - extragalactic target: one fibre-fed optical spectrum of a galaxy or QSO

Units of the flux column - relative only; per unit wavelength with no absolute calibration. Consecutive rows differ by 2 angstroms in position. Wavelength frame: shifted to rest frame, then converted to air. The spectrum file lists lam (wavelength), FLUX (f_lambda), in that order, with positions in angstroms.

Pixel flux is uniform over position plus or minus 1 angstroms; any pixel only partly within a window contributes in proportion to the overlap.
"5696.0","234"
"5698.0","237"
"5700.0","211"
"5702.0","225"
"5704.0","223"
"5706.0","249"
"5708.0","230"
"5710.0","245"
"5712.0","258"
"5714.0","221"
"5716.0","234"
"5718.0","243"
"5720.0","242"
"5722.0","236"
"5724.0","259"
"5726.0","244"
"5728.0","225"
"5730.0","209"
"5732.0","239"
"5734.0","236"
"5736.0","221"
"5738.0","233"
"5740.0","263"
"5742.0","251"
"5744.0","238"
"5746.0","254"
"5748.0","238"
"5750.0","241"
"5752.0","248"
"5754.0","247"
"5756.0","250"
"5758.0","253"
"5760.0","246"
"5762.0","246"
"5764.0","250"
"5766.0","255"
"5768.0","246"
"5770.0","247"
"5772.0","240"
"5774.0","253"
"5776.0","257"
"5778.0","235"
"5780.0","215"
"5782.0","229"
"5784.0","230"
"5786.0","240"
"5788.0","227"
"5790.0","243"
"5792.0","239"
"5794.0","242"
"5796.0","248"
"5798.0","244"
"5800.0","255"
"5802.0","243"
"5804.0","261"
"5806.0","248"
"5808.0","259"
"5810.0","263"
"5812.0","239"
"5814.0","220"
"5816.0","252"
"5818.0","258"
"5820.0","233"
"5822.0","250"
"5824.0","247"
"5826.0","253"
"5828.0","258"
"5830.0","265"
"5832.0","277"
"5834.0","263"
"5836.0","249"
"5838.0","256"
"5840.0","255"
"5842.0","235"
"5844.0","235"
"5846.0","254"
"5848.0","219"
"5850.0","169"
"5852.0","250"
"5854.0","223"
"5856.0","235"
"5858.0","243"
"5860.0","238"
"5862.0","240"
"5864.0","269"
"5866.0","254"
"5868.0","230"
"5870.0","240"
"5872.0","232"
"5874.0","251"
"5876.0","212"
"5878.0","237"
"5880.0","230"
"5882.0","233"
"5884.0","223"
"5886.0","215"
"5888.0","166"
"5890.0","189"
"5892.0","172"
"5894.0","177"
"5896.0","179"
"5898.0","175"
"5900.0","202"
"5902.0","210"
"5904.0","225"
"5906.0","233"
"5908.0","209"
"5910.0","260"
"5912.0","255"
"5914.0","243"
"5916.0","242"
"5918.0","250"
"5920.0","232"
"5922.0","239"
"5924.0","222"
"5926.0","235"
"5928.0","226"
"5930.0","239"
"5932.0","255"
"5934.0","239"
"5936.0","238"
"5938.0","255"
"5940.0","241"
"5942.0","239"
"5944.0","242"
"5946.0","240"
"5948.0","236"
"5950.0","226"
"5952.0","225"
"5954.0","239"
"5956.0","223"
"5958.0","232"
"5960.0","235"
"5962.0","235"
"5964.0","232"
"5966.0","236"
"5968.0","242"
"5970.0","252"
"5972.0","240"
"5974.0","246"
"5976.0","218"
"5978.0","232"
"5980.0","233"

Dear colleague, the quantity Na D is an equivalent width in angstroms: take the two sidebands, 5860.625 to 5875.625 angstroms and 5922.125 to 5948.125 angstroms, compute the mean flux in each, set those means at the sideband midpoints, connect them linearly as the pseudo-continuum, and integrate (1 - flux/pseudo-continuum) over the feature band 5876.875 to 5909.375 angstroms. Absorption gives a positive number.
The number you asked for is 4.9 angstroms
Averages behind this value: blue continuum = 244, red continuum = 239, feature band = 205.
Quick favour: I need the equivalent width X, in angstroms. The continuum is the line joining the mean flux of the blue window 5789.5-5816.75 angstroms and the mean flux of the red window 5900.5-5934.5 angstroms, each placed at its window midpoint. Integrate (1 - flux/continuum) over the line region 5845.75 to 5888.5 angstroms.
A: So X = 1.8 angstroms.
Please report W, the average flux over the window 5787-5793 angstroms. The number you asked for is 236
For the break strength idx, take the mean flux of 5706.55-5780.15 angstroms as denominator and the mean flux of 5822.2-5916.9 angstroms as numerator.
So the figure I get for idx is 1.0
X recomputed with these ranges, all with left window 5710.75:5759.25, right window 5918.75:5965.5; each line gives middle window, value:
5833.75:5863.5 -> 0.09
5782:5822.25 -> -0.82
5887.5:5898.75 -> 2.86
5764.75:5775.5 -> -0.38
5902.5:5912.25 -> 0.13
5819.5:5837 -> -1.24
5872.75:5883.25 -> 0.23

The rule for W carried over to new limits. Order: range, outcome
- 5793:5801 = 247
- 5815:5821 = 248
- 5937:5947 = 243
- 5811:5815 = 230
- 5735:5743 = 242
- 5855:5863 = 239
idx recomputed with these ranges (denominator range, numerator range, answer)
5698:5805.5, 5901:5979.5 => 0.98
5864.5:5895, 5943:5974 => 1.08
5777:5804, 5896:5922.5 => 0.95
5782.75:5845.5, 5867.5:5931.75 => 0.89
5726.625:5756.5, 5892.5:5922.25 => 0.92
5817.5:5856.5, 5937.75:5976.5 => 0.97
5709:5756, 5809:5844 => 1.04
